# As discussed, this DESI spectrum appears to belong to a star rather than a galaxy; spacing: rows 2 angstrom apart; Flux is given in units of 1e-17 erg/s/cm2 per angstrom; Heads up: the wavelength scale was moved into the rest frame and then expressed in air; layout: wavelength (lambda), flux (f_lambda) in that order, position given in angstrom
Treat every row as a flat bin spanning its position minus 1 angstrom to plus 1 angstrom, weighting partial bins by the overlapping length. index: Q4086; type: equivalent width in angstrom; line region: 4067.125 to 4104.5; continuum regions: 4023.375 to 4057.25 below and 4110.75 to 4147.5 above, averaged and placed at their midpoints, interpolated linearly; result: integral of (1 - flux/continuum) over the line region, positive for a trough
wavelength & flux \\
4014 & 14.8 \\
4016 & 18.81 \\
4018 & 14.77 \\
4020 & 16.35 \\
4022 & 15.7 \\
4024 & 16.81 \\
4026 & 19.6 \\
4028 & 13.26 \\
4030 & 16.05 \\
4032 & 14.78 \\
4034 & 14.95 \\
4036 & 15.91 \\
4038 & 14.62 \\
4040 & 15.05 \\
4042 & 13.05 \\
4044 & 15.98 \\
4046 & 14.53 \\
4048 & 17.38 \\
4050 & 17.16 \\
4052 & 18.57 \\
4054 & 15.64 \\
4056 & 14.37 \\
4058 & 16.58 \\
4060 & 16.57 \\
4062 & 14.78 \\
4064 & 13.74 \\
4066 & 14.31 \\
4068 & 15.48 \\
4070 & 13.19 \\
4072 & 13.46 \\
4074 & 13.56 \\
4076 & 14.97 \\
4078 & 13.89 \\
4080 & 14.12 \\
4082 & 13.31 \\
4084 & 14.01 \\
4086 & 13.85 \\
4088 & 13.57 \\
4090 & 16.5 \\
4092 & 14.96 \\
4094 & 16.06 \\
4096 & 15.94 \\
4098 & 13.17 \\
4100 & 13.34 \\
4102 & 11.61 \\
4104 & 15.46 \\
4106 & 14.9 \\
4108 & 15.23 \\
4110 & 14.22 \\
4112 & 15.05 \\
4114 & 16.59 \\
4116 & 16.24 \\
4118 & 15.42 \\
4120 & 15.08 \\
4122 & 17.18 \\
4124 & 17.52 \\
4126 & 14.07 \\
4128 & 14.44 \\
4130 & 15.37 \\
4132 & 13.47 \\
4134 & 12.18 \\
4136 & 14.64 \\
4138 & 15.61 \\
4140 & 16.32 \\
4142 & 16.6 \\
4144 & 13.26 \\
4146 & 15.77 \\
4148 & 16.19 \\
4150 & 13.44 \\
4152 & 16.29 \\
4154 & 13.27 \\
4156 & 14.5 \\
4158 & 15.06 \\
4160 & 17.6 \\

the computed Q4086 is 3.1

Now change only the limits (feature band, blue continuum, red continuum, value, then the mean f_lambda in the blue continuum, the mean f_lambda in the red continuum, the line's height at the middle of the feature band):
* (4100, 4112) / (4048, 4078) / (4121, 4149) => 0.73 angstrom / 15.2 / 15.2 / 15.2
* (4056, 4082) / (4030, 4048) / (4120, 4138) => 0.89 angstrom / 15.1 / 14.9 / 15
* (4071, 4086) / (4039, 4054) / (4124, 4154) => 1.61 angstrom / 15.9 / 14.9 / 15.6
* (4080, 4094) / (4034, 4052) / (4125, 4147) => 0.65 angstrom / 15.6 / 14.7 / 15.2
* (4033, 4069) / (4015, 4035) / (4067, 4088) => -1.07 angstrom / 16.1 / 14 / 15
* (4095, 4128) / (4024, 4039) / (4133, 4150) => 0.26 angstrom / 15.7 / 15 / 15.2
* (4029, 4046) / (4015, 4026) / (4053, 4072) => 1.05 angstrom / 16.8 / 14.9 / 16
